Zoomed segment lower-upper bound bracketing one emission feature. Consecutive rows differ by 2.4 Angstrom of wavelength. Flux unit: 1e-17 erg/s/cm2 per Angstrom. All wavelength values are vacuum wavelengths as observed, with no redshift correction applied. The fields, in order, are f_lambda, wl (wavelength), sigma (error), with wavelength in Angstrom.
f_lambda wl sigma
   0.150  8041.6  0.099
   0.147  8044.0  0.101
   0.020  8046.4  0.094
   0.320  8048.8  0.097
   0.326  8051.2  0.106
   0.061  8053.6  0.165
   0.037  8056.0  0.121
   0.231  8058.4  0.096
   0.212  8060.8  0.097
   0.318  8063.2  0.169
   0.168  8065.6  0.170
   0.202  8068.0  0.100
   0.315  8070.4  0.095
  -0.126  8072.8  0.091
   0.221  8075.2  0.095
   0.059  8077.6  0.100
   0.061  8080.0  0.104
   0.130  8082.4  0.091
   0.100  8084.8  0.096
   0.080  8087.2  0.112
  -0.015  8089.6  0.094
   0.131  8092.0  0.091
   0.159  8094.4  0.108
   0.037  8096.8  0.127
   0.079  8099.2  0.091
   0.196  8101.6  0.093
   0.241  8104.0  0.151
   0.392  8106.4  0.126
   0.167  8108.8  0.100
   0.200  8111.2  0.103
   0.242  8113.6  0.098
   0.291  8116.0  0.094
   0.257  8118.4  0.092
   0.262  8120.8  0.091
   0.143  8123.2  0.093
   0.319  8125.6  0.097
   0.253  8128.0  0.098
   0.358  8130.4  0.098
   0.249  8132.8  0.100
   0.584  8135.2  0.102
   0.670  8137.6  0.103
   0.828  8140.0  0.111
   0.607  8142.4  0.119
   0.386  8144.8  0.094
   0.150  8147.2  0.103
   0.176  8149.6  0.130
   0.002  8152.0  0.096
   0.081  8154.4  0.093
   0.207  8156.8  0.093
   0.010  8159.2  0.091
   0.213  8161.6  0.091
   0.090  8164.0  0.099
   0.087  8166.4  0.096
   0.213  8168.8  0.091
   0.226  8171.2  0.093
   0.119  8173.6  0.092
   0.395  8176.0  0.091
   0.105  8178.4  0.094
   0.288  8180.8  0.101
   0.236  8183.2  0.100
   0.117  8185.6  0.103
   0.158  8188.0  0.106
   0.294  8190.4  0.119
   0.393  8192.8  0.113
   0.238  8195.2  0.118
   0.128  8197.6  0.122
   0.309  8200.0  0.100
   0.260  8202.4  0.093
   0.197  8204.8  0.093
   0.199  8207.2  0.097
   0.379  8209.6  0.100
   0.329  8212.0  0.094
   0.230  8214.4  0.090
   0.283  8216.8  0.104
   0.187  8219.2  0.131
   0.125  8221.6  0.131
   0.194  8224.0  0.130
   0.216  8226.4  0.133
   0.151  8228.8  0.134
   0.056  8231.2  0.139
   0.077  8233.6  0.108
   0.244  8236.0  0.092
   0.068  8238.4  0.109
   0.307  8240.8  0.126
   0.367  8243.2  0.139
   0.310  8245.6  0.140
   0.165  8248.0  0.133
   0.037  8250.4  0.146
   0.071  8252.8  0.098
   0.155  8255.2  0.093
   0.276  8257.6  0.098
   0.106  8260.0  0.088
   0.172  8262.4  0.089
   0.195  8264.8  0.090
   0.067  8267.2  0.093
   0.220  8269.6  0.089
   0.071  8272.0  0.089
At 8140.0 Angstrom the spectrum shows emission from Hgamma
